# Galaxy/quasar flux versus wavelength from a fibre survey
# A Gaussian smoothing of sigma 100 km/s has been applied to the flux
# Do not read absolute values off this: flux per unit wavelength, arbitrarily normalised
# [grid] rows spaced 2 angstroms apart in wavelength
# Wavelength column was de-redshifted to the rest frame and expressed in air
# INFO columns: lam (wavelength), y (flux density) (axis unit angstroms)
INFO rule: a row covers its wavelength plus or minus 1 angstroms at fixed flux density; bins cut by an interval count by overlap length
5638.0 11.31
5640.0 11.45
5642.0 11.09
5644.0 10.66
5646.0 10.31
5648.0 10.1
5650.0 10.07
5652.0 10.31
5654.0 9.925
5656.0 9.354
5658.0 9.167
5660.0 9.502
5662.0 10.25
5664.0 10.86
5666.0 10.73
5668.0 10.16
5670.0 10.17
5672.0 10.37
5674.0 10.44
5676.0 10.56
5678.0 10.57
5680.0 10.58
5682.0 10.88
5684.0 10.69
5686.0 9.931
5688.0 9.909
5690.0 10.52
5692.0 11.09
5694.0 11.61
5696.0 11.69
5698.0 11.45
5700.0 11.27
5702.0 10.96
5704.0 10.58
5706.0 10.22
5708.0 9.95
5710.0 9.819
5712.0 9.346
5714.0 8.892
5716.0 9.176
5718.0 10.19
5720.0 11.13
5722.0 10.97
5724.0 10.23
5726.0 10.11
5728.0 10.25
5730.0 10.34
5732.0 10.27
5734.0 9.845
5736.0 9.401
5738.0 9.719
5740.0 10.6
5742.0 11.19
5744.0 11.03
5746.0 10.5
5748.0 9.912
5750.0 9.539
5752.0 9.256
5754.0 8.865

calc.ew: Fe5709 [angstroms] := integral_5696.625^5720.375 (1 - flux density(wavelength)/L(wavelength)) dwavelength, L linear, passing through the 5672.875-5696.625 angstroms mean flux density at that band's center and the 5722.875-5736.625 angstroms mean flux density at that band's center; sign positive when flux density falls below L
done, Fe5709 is 0.3 angstroms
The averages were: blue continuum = 10.7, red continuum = 10.1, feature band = 10.2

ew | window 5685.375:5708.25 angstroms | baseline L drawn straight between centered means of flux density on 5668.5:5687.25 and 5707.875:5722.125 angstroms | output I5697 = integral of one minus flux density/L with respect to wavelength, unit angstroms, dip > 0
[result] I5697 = -1.5 angstroms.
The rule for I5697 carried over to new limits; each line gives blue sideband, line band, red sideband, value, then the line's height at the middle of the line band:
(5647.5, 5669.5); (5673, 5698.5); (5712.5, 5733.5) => -1.7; 10.1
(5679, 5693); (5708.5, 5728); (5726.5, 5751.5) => 0.6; 10.3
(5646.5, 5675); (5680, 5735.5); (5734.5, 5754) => -1.8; 10.1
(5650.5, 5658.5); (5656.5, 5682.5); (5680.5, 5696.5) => -0.3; 10.2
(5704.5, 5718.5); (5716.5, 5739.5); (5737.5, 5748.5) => -0.2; 10.1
